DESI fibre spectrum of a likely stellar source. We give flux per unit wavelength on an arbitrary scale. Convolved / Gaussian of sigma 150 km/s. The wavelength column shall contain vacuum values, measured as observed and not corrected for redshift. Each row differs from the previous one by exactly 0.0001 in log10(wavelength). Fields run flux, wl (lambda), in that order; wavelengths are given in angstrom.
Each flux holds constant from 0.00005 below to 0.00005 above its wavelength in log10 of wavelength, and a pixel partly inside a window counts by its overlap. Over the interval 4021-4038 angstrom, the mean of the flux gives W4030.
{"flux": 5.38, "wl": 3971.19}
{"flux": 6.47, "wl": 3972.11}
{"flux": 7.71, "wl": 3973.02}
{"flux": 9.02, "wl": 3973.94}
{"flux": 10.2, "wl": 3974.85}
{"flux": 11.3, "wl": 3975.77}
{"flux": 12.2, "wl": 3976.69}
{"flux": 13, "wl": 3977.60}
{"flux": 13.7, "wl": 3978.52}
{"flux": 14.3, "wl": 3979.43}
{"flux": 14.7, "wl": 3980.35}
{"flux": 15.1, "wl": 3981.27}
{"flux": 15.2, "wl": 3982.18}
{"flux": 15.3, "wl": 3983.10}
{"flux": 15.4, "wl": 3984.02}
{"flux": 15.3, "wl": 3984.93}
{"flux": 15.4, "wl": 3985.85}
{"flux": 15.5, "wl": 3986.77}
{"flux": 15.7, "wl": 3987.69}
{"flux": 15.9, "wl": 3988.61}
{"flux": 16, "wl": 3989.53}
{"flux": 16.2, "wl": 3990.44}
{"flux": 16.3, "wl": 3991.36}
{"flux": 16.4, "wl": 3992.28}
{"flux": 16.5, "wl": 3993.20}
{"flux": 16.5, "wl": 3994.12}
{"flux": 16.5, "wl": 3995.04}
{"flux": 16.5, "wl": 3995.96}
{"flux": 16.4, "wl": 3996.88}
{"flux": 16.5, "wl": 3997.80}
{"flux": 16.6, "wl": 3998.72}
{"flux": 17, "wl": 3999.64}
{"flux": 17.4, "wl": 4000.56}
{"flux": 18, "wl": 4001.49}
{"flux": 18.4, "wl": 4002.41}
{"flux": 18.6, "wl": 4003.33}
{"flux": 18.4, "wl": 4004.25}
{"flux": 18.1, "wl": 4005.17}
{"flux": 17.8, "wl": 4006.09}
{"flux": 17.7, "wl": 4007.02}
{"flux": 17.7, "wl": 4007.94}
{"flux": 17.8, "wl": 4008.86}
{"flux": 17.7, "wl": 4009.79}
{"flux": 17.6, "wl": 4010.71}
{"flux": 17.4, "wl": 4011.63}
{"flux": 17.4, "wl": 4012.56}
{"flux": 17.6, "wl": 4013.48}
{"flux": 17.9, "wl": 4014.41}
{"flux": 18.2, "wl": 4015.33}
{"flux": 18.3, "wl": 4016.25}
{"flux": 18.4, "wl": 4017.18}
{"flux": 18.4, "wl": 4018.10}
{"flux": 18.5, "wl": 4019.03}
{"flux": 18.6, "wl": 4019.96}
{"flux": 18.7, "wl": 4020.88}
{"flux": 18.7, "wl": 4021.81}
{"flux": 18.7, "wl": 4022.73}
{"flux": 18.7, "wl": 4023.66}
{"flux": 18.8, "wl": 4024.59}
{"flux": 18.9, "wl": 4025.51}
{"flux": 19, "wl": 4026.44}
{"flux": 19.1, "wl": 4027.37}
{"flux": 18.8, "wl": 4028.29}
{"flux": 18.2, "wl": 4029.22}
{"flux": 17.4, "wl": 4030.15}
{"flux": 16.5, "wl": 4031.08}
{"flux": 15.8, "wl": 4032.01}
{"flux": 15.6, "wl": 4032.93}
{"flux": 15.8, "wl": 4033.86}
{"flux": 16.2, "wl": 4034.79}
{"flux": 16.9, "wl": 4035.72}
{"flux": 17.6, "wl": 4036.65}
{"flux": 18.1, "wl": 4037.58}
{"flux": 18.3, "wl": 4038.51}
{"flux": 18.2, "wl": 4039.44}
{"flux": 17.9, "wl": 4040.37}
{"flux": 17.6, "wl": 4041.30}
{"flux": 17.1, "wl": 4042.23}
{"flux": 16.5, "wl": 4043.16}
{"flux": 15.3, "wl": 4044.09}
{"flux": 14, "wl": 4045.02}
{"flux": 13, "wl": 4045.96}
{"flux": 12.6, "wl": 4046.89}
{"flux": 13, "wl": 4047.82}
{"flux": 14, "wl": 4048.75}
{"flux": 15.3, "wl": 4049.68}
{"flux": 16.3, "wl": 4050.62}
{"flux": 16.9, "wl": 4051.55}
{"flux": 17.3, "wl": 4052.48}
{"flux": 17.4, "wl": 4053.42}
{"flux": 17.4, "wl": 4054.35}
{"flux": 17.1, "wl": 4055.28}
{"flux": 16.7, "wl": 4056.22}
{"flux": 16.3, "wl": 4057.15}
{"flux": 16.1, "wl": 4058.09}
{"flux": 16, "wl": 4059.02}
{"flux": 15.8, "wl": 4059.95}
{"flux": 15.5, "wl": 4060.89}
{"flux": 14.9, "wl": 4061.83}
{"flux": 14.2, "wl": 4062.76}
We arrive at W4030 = 17.7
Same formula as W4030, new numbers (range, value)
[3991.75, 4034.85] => 17.7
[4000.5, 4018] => 17.9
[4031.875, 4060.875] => 16.2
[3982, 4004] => 16.4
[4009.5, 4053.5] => 17.2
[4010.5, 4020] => 18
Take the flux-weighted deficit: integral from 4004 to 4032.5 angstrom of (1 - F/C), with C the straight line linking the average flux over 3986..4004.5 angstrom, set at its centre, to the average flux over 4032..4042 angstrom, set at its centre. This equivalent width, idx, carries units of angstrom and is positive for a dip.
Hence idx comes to -1.9 angstrom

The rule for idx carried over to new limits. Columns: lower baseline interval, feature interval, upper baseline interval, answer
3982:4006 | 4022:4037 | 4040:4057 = -1.4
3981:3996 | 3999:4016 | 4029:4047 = -1.8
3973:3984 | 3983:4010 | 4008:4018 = -2.3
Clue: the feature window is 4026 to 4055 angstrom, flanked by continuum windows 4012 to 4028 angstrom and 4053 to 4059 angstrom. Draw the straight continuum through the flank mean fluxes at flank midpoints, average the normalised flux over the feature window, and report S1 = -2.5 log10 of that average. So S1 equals 0.061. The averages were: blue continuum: 18.5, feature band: 16.6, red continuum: 16.8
